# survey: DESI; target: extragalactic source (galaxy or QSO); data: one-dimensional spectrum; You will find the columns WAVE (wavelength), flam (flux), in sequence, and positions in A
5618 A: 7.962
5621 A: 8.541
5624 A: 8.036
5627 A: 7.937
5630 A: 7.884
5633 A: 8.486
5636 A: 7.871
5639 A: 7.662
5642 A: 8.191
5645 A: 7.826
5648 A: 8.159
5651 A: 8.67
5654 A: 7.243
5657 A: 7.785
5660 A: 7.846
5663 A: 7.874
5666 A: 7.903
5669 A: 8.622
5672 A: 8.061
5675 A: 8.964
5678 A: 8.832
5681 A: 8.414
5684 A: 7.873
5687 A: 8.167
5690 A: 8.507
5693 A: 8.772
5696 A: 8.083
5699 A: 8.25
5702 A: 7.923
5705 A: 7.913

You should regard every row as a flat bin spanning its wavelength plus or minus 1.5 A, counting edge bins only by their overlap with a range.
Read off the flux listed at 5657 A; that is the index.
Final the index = 7.785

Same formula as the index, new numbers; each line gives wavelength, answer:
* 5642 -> 8.191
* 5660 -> 7.846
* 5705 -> 7.913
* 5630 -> 7.884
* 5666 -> 7.903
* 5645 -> 7.826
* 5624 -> 8.036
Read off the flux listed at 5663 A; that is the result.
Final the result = 7.874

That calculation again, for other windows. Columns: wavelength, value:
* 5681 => 8.414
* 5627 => 7.937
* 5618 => 7.962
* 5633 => 8.486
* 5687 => 8.167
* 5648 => 8.159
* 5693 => 8.772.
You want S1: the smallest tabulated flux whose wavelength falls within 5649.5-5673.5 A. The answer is 7.243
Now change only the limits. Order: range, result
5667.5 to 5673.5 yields 8.061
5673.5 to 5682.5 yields 8.414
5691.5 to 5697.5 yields 8.083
